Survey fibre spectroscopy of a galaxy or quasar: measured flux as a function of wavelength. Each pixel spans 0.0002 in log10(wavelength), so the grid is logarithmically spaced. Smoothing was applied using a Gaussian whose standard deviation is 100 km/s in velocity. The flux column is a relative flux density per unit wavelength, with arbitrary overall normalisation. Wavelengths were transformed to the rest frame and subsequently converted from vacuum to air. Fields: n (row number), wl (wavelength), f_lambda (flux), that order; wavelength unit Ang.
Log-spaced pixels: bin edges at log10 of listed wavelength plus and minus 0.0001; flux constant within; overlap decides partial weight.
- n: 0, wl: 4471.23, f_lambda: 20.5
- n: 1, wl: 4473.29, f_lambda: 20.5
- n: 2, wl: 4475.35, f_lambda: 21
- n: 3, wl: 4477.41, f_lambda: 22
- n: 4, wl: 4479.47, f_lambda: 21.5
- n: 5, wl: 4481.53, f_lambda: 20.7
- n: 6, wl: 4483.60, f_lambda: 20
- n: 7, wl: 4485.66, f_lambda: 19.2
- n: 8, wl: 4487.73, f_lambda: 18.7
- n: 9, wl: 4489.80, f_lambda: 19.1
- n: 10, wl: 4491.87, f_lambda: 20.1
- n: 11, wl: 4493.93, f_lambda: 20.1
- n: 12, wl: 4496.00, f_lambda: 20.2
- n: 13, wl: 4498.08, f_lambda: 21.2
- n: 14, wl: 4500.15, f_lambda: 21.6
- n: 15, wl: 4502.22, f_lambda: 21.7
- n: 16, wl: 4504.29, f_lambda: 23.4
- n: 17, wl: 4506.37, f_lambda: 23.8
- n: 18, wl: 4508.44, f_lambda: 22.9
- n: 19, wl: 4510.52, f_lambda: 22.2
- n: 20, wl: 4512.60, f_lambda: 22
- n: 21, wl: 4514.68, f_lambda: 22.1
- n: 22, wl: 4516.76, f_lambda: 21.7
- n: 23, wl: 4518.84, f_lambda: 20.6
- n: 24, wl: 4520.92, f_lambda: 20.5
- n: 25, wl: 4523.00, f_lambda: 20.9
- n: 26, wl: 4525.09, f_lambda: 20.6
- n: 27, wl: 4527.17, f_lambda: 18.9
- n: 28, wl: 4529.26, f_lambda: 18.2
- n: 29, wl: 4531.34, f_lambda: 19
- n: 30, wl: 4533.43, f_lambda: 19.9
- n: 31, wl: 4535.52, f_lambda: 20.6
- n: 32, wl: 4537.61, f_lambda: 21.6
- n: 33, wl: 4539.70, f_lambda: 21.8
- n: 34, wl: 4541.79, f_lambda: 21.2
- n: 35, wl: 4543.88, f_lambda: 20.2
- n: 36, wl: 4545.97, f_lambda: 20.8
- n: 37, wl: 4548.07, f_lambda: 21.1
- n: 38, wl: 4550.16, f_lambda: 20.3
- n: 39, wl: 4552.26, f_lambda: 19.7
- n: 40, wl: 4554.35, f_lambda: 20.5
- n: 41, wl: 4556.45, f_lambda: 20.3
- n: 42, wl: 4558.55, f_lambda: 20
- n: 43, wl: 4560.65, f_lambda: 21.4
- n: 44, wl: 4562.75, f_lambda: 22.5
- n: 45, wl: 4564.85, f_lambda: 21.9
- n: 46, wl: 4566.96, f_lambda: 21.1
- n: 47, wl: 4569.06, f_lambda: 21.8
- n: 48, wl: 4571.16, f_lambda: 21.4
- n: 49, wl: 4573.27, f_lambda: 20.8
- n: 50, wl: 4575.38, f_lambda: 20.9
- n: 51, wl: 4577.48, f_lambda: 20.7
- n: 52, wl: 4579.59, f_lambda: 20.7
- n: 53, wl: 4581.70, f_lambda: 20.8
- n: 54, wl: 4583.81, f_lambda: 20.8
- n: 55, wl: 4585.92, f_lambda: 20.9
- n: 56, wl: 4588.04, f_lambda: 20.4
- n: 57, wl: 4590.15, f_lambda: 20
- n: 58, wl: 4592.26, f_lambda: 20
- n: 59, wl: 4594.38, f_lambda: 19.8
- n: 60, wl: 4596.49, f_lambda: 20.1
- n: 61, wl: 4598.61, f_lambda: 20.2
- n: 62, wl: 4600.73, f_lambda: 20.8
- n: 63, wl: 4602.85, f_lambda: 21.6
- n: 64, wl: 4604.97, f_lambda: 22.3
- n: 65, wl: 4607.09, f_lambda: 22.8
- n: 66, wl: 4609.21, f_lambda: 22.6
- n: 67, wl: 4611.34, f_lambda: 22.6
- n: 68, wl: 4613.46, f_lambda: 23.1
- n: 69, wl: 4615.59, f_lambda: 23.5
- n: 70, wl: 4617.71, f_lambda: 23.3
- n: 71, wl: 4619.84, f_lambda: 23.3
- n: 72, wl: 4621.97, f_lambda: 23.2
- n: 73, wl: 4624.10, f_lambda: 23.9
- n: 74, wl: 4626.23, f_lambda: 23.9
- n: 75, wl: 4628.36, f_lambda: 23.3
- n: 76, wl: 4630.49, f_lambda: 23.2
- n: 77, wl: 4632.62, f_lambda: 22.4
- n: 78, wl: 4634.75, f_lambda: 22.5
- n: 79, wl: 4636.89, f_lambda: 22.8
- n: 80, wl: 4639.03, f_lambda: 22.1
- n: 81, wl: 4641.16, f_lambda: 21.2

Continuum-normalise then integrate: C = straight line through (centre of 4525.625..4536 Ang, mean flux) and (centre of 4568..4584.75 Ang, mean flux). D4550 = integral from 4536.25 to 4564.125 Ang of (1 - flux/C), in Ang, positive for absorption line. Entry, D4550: -1.2 Ang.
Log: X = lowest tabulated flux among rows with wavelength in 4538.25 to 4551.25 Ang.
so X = 20.2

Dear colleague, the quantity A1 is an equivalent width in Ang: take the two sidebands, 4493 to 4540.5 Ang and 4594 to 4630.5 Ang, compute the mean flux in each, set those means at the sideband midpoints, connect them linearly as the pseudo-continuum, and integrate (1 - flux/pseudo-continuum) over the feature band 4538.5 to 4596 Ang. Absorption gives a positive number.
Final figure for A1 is 2.7 Ang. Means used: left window 21.1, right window 22.4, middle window 20.8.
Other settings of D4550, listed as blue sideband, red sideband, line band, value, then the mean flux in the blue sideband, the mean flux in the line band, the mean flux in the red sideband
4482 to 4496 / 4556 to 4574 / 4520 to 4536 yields 0.5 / 19.6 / 19.8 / 21.3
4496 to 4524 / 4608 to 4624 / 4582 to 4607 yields 2.3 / 21.8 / 20.7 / 23.1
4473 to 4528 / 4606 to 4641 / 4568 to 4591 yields 1.5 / 21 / 20.8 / 23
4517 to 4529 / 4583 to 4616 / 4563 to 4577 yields -0.3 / 20.3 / 21.4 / 21.3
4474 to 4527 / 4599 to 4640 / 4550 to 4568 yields 0.8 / 21.1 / 20.9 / 22.8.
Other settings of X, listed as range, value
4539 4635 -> 19.7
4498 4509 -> 21.2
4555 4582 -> 20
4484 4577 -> 18.2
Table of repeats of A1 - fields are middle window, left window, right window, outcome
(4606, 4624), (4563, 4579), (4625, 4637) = -0.4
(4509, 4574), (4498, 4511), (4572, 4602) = 2.3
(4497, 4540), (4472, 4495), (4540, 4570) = -1.2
